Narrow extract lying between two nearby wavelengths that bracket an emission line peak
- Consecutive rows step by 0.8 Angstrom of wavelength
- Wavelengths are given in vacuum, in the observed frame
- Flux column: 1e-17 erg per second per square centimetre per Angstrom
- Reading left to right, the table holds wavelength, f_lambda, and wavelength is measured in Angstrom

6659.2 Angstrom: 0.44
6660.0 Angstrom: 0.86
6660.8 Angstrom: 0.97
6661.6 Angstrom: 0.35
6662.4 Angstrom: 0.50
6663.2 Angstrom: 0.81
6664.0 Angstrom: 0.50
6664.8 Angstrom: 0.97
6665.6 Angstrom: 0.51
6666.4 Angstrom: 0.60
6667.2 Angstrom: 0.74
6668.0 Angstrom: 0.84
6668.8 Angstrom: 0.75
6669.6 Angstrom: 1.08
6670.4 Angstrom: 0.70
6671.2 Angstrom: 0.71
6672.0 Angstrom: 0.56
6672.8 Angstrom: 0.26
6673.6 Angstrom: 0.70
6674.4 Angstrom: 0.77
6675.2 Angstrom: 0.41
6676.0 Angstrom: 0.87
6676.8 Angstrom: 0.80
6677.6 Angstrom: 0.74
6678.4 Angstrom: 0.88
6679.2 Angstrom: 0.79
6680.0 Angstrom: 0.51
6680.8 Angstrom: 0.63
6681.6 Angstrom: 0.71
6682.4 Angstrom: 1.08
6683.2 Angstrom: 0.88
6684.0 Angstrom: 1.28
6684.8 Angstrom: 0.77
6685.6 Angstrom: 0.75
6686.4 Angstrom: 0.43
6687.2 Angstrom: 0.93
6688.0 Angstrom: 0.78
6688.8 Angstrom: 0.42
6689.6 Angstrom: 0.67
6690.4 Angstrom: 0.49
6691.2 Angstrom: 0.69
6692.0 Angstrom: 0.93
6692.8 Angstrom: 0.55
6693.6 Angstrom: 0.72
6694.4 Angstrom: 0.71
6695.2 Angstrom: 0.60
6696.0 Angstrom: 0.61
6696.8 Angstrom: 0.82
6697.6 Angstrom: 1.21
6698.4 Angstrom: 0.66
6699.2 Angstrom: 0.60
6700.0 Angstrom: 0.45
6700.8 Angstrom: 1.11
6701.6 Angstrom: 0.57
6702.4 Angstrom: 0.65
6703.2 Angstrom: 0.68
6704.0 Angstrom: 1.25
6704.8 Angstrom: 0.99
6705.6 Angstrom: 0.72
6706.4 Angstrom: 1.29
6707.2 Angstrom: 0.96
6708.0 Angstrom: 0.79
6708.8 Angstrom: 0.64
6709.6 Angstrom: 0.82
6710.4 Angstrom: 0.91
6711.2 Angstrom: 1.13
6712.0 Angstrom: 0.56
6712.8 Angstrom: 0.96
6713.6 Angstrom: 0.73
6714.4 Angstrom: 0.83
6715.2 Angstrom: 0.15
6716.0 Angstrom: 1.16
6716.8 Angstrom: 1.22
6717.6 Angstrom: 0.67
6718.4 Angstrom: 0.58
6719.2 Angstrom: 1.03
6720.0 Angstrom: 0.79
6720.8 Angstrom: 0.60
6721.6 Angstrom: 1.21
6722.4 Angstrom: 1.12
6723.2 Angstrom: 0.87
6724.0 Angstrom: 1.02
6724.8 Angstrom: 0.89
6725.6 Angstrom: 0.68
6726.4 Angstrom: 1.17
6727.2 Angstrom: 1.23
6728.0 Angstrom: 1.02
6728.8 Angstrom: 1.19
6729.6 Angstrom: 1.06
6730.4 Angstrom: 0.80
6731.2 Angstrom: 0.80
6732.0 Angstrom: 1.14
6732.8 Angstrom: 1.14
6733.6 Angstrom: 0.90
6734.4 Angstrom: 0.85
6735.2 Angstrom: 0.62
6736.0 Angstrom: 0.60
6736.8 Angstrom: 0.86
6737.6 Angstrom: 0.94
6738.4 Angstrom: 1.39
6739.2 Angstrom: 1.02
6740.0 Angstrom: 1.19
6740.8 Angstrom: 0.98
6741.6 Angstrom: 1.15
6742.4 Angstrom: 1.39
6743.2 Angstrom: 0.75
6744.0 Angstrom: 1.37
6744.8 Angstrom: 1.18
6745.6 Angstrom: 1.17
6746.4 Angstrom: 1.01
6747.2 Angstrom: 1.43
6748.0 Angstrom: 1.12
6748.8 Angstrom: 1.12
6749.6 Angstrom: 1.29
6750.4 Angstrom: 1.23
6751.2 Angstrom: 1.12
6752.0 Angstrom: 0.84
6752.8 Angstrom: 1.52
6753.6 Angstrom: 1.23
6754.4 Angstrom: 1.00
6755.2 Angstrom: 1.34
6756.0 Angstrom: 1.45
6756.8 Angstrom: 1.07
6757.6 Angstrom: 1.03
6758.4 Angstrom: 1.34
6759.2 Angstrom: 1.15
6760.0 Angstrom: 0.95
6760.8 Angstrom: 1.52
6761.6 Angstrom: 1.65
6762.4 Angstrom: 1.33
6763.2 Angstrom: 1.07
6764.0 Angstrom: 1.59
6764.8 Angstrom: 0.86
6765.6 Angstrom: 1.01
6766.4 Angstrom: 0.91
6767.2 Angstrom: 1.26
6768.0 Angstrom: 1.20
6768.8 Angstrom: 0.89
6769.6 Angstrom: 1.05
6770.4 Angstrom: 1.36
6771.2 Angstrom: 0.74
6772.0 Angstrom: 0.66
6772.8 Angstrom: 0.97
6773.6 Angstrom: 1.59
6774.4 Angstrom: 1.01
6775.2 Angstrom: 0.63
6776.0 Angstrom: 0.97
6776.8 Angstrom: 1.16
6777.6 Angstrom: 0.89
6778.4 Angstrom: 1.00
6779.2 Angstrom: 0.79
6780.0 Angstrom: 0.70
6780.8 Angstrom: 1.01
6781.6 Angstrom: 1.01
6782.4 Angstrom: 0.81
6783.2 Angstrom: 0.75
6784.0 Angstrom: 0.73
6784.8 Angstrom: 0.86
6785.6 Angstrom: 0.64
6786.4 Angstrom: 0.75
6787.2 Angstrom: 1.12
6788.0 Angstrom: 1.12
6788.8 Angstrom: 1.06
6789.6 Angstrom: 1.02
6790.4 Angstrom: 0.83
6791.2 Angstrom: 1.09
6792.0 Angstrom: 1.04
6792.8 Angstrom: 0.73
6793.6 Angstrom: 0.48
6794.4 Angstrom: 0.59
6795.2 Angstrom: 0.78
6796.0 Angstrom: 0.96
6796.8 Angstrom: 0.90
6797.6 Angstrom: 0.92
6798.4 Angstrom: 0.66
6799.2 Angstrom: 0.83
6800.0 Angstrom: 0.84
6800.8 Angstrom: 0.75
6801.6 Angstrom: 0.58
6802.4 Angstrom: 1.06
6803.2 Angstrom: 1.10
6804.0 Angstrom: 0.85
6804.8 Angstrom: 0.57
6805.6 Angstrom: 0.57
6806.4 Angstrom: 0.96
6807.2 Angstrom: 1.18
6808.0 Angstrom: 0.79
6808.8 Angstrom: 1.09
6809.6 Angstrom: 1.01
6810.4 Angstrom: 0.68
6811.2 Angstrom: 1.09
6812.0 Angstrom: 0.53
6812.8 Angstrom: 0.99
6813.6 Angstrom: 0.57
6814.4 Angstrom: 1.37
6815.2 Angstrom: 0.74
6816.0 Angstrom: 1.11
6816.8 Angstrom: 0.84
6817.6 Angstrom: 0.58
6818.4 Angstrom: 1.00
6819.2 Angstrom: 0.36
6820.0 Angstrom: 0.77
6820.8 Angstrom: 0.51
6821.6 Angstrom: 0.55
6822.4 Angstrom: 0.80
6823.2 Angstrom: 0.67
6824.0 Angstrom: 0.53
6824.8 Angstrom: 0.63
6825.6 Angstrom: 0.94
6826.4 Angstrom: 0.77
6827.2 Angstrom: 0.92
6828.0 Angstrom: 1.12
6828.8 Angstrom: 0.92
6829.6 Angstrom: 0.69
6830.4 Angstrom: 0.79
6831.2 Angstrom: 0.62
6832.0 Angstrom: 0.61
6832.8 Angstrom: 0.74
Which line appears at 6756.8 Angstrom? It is Mg II 2798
